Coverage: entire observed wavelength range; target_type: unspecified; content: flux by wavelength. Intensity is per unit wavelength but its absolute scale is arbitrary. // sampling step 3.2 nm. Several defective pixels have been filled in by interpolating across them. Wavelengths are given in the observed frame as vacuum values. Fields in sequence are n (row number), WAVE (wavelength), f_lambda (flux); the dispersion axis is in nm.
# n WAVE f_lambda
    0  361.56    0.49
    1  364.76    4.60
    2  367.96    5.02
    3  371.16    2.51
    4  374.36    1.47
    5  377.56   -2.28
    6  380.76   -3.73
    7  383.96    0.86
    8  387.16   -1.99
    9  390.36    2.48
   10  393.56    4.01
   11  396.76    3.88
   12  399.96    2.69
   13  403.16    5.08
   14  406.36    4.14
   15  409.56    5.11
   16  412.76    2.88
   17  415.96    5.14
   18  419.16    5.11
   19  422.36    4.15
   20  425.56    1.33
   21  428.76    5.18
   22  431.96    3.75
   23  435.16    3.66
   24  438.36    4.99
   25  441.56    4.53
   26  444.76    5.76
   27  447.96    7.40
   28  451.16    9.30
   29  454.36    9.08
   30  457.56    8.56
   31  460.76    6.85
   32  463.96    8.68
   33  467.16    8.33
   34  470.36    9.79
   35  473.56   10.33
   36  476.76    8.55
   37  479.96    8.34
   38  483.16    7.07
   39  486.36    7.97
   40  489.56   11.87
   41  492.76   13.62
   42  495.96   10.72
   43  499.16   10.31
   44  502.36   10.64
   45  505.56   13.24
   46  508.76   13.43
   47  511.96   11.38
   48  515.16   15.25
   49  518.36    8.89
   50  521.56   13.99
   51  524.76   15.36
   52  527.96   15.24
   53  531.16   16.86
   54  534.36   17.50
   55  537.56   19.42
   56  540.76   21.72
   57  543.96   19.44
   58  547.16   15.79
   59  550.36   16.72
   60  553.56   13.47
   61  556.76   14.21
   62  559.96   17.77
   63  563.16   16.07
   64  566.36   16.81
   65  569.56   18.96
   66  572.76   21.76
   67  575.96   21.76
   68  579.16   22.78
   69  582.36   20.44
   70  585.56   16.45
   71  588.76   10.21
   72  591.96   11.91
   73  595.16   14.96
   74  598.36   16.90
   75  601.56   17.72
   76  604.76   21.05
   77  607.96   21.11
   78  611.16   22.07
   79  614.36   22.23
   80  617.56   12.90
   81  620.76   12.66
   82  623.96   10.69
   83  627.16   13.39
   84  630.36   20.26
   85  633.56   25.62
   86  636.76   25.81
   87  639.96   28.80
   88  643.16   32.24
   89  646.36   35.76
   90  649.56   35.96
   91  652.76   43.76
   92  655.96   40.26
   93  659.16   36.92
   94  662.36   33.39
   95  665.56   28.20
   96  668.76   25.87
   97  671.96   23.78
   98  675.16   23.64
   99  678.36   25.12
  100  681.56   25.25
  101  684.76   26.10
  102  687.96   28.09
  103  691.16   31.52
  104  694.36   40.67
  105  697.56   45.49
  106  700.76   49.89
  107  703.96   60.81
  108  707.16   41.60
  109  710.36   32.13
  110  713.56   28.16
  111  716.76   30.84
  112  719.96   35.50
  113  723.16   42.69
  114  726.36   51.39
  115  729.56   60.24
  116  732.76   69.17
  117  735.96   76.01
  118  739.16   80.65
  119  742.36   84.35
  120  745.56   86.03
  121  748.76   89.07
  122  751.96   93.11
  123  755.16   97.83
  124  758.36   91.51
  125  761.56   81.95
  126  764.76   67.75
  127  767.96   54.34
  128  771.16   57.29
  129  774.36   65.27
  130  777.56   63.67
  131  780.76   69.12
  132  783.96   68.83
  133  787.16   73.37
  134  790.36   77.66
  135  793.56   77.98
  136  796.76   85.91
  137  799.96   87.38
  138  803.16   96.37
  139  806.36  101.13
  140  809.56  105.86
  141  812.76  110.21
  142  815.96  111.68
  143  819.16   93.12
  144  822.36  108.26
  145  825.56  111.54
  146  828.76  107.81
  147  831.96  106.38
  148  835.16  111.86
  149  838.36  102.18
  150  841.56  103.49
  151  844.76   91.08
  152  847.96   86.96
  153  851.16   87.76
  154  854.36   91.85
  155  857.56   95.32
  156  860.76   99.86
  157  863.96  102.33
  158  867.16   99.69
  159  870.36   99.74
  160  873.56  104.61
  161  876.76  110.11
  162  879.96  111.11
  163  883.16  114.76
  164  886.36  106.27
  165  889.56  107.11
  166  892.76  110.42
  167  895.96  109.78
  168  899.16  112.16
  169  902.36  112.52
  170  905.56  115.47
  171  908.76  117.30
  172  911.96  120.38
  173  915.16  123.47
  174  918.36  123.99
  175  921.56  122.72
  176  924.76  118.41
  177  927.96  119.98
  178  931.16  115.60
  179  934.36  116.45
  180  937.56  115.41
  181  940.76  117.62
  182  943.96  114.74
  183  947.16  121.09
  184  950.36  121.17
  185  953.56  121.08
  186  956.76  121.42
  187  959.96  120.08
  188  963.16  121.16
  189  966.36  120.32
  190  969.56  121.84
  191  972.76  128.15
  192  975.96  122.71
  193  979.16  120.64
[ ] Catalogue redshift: 0.00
